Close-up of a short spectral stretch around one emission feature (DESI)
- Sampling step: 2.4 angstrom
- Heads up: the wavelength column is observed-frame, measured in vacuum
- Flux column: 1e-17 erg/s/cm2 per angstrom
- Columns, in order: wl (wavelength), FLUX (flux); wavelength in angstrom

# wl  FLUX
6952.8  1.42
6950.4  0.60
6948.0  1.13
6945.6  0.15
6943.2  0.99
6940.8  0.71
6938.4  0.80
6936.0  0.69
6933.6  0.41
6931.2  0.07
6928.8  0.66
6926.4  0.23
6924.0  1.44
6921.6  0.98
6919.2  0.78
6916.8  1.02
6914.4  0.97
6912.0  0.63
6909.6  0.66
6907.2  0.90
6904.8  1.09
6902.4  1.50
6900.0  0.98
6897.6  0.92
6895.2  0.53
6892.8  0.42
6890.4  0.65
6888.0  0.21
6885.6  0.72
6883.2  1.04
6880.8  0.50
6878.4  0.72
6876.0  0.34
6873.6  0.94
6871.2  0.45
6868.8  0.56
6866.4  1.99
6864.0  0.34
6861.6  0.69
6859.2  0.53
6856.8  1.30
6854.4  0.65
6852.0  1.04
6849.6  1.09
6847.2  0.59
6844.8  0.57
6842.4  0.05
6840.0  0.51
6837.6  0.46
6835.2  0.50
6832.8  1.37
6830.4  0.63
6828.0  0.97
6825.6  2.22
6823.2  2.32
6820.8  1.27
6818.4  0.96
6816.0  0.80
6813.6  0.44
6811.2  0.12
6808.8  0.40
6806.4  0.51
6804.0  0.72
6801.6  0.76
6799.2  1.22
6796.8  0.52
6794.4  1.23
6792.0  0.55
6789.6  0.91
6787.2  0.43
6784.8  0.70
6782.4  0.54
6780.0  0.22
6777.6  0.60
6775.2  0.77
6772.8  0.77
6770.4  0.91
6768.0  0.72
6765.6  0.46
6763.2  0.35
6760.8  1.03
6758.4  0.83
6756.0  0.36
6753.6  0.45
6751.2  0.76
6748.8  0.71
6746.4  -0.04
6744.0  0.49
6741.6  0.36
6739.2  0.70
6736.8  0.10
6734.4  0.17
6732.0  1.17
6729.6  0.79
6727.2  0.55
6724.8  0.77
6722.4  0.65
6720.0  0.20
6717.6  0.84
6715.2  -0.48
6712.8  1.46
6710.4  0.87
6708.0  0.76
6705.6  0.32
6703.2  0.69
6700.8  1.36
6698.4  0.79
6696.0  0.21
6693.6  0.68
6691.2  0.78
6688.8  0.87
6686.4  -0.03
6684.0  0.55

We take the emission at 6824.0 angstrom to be H-beta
